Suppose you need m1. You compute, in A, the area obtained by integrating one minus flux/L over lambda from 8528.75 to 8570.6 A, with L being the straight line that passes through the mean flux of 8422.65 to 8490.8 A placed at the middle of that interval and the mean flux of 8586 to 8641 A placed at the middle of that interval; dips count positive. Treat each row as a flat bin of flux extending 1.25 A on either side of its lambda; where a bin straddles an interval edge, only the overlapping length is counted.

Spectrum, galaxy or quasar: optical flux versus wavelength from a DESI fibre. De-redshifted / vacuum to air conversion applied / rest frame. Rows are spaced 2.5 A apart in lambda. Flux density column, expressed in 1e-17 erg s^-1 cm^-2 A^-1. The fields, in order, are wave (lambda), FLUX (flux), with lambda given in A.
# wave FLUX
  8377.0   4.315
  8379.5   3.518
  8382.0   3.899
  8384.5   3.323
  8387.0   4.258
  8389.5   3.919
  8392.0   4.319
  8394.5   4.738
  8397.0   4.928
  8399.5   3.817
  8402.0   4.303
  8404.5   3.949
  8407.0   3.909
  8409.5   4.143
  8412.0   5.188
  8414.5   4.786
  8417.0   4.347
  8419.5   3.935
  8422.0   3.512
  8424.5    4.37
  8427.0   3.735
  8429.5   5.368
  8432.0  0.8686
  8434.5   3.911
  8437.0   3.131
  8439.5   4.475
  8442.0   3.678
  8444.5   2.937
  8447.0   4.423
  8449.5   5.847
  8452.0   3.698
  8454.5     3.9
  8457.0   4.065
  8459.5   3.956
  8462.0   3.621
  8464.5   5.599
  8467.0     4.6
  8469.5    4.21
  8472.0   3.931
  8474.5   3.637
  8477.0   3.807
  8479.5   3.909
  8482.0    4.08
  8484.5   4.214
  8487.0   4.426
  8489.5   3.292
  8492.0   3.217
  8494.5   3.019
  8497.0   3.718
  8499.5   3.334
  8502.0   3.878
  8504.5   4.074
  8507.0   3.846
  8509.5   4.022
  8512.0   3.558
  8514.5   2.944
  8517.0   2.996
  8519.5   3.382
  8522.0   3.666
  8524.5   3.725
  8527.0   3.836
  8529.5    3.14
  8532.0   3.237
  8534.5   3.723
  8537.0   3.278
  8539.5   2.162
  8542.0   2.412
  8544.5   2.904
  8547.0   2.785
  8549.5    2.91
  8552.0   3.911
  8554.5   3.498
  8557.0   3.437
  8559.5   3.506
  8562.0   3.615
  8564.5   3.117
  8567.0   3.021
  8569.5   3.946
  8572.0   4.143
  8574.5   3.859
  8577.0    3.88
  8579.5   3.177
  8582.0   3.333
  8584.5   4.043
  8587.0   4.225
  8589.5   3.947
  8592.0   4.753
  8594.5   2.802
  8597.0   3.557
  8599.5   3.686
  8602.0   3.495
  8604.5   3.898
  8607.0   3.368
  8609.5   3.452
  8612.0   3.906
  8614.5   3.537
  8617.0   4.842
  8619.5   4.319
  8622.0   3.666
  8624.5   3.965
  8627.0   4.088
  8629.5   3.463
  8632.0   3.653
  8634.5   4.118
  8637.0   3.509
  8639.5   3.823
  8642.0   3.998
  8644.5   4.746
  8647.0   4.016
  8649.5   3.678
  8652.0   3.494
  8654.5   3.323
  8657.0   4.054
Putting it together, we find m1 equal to 7.3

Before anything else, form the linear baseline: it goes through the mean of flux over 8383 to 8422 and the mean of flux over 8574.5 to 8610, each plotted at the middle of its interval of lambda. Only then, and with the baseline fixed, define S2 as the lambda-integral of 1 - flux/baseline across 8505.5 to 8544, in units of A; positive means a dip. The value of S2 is 5.6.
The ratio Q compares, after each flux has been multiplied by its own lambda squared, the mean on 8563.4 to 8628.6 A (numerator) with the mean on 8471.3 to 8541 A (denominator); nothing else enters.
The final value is 1.1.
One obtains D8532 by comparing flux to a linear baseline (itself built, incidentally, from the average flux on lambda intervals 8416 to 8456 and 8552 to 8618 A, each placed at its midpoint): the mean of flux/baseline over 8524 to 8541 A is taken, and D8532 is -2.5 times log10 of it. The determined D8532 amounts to 0.15 mag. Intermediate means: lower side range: 3.88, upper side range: 3.69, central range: 3.27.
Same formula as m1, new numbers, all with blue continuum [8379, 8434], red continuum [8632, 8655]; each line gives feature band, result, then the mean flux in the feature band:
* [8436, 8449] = 0.5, 3.86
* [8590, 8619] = 0.9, 3.77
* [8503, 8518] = 1.4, 3.59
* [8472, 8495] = 1.3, 3.77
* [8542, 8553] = 2.5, 3.03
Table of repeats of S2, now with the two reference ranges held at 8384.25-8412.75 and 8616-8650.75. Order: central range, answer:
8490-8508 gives 2.47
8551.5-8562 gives 1.30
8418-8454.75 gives 3.06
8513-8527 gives 2.46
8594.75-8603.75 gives 1.15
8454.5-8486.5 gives 0.26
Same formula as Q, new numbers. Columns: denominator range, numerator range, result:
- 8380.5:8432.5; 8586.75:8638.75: 0.97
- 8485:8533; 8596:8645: 1.11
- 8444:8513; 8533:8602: 0.89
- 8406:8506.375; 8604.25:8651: 1.02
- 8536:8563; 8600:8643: 1.25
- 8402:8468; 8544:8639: 0.94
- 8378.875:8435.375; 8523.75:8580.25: 0.86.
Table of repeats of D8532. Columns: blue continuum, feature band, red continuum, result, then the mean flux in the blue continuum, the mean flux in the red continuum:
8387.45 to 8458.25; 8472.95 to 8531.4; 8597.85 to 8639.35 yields 0.095 mag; 4.08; 3.81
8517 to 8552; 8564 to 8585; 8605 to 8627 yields -0.025 mag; 3.19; 3.89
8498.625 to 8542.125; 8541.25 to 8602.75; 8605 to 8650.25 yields 0.039 mag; 3.43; 3.9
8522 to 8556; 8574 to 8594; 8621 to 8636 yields -0.100 mag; 3.21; 3.82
